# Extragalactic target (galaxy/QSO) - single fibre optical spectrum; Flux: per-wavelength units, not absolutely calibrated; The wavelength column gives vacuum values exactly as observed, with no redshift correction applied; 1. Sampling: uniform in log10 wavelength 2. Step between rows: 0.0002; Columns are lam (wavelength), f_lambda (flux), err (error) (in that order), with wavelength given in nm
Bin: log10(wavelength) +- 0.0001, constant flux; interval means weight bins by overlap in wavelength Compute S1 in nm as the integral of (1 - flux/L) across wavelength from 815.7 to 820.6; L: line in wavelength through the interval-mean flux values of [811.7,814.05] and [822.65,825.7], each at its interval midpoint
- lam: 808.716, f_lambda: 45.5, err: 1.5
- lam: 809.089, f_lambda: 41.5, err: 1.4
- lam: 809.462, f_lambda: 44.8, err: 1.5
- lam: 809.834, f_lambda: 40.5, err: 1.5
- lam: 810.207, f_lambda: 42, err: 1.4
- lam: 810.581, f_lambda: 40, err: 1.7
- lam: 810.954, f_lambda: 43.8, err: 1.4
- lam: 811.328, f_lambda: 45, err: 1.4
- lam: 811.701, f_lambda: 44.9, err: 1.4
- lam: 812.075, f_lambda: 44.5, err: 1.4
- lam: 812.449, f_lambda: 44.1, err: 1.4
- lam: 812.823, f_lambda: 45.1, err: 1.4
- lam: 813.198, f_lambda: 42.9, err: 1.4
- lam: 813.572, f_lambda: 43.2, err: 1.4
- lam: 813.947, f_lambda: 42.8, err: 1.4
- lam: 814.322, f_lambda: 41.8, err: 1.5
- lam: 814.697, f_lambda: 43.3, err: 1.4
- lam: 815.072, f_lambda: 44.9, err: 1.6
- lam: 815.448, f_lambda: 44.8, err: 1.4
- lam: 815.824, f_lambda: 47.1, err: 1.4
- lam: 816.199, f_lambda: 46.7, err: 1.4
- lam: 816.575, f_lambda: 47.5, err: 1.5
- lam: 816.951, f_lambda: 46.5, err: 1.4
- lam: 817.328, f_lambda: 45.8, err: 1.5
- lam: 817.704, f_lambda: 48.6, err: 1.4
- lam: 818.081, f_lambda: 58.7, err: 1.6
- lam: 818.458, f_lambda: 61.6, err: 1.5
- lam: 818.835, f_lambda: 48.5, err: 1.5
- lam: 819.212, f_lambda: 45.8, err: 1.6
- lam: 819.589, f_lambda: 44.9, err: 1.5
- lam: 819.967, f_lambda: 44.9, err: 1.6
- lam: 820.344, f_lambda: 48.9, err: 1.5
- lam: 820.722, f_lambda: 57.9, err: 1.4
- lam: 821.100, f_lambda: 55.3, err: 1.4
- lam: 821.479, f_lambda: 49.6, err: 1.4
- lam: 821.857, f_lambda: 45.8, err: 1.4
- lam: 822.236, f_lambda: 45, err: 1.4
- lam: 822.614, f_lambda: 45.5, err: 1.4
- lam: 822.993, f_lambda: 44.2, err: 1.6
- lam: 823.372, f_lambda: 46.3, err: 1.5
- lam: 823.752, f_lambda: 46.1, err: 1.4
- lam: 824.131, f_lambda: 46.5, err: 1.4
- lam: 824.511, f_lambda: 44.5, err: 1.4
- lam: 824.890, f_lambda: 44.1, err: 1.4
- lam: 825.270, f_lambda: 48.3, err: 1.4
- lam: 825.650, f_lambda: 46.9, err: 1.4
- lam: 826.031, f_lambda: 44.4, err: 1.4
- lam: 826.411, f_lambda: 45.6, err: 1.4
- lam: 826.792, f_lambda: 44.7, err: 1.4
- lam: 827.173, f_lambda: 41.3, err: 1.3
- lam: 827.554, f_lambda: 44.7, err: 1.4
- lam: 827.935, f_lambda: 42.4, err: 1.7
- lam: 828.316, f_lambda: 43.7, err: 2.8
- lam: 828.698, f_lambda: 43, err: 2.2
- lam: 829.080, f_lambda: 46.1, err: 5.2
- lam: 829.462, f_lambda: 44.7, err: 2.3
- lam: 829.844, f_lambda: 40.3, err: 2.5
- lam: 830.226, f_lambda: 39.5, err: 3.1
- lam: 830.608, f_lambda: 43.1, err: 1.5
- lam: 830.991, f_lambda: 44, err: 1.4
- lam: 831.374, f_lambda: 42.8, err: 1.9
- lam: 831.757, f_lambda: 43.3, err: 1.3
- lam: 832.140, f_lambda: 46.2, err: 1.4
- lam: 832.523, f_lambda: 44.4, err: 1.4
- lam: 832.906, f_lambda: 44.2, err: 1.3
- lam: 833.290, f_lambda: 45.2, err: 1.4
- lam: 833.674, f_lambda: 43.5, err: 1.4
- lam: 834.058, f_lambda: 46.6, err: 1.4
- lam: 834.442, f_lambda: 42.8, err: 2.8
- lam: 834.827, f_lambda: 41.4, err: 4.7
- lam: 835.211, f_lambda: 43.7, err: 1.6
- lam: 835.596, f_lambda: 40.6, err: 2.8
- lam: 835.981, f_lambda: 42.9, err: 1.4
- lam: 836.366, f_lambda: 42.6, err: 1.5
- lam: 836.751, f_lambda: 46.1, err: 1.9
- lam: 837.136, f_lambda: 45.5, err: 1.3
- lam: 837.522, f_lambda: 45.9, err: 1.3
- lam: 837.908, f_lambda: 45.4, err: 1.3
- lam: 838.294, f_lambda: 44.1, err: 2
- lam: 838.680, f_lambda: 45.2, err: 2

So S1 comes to -0.465 nm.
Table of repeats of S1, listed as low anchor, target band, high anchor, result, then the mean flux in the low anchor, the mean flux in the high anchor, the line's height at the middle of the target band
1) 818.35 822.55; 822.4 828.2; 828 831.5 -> 0.14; 49.5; 43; 46.1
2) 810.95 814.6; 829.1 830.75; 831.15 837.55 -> 0.06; 43.8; 43.9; 43.9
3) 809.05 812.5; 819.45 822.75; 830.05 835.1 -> -0.41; 43.1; 43.6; 43.4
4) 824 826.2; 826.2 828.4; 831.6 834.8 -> 0.08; 45.8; 44.4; 45.4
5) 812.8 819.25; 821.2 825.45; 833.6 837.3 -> -0.04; 47.1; 43.6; 45.7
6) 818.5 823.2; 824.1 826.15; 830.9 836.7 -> 0.05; 48.4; 43.7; 46.9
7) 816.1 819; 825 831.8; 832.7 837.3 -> 0.37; 50.6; 43.8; 46.3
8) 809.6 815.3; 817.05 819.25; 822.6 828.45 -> -0.38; 43.3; 44.9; 44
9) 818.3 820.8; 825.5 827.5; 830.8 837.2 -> 0.10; 49.9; 43.8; 47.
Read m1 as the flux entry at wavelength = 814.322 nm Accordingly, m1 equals 41.8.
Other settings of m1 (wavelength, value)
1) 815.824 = 47.1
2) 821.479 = 49.6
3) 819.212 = 45.8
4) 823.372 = 46.3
